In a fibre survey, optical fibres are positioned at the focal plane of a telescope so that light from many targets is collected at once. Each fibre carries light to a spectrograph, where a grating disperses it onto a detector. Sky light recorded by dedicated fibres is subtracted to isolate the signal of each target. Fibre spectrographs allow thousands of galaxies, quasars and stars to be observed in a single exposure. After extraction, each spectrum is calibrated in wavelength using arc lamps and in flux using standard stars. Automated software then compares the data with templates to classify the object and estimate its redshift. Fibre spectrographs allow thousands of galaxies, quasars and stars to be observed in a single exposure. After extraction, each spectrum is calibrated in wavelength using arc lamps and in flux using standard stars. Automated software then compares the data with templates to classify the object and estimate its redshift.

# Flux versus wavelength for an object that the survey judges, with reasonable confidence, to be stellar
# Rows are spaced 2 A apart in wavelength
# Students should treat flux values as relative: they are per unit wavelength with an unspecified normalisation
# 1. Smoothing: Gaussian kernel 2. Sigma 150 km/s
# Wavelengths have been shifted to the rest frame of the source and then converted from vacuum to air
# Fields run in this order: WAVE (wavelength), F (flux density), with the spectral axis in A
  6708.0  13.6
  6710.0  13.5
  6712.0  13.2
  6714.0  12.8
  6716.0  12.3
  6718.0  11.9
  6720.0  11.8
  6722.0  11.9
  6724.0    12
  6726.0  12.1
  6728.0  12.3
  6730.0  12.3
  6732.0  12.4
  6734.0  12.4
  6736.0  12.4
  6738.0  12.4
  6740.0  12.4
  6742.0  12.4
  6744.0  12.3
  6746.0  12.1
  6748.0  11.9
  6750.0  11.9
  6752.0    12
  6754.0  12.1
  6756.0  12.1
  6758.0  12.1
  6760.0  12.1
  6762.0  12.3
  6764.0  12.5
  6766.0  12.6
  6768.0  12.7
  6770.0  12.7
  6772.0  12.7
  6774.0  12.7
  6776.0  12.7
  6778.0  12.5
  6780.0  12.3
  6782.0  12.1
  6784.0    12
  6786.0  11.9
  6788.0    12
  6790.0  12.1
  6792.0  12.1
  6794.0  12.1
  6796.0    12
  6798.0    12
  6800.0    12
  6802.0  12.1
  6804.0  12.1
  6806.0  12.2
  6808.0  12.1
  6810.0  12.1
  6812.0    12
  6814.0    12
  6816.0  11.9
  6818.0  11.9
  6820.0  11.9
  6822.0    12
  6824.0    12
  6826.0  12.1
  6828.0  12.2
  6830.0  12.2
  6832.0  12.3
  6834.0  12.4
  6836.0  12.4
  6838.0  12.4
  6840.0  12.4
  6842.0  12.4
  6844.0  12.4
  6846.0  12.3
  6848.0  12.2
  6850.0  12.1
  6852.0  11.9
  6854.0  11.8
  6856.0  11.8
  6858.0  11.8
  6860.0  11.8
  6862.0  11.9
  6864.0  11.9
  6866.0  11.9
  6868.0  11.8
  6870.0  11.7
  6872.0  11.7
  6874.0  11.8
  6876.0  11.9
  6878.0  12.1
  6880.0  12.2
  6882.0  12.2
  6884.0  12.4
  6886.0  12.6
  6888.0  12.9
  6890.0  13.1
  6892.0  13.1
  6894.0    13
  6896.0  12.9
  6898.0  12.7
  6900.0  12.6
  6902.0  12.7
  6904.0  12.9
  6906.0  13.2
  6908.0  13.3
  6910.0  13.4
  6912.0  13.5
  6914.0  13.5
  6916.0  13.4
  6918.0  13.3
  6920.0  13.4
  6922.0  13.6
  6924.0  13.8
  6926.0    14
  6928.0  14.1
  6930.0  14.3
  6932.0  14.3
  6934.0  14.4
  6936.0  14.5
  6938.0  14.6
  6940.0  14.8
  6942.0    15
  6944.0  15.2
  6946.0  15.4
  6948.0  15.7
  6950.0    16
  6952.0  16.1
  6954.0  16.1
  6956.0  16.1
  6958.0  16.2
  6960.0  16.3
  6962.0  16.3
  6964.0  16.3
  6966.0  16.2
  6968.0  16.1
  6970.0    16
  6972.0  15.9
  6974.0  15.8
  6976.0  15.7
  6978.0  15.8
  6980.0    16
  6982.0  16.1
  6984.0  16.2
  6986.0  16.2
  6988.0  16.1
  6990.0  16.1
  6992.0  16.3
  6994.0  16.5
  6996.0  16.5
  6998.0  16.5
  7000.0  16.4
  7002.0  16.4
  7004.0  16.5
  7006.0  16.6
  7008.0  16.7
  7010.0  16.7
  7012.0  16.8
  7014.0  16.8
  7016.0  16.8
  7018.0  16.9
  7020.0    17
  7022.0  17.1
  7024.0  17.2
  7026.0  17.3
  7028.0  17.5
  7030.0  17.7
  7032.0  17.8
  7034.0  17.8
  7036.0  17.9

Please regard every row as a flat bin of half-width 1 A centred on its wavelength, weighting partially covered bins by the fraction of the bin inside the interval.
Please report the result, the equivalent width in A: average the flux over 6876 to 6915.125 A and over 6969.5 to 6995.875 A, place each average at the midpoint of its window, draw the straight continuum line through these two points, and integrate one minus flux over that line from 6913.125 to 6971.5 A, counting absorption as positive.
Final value -1.7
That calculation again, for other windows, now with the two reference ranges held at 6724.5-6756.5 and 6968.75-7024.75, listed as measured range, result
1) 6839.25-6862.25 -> 3.2 A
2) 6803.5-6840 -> 3.8 A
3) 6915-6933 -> 1.7 A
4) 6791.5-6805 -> 1.1 A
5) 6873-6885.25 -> 2.0 A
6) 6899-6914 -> 1.8 A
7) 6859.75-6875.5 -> 2.7 A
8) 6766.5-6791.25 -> 0.9 A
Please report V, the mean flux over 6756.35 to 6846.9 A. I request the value 12.2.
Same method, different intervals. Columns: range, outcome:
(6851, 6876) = 11.8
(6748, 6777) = 12.4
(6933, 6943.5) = 14.7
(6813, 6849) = 12.2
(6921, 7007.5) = 15.7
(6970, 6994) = 16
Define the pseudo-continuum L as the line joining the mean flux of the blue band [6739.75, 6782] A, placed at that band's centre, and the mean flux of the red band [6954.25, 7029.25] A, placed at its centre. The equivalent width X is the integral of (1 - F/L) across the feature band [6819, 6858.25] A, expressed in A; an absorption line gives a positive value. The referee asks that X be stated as 4.4 A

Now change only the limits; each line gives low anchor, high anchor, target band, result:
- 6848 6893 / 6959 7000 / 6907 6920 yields 0.3 A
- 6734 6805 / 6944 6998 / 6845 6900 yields 7.7 A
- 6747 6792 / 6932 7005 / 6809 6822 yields 1.1 A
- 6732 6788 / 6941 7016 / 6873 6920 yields 6.0 A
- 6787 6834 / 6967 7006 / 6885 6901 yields 1.3 A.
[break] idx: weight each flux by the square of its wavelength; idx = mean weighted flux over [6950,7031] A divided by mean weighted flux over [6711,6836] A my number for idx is 1.43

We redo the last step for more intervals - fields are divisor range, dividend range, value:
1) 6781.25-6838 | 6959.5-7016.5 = 1.42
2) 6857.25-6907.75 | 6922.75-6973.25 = 1.26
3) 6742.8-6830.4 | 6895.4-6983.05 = 1.27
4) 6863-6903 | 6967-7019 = 1.36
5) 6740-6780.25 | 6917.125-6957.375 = 1.26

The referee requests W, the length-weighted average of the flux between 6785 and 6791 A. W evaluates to 12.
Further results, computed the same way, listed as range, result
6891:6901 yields 12.9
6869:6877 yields 11.8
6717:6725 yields 11.9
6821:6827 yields 12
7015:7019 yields 16.9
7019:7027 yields 17.1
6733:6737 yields 12.4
